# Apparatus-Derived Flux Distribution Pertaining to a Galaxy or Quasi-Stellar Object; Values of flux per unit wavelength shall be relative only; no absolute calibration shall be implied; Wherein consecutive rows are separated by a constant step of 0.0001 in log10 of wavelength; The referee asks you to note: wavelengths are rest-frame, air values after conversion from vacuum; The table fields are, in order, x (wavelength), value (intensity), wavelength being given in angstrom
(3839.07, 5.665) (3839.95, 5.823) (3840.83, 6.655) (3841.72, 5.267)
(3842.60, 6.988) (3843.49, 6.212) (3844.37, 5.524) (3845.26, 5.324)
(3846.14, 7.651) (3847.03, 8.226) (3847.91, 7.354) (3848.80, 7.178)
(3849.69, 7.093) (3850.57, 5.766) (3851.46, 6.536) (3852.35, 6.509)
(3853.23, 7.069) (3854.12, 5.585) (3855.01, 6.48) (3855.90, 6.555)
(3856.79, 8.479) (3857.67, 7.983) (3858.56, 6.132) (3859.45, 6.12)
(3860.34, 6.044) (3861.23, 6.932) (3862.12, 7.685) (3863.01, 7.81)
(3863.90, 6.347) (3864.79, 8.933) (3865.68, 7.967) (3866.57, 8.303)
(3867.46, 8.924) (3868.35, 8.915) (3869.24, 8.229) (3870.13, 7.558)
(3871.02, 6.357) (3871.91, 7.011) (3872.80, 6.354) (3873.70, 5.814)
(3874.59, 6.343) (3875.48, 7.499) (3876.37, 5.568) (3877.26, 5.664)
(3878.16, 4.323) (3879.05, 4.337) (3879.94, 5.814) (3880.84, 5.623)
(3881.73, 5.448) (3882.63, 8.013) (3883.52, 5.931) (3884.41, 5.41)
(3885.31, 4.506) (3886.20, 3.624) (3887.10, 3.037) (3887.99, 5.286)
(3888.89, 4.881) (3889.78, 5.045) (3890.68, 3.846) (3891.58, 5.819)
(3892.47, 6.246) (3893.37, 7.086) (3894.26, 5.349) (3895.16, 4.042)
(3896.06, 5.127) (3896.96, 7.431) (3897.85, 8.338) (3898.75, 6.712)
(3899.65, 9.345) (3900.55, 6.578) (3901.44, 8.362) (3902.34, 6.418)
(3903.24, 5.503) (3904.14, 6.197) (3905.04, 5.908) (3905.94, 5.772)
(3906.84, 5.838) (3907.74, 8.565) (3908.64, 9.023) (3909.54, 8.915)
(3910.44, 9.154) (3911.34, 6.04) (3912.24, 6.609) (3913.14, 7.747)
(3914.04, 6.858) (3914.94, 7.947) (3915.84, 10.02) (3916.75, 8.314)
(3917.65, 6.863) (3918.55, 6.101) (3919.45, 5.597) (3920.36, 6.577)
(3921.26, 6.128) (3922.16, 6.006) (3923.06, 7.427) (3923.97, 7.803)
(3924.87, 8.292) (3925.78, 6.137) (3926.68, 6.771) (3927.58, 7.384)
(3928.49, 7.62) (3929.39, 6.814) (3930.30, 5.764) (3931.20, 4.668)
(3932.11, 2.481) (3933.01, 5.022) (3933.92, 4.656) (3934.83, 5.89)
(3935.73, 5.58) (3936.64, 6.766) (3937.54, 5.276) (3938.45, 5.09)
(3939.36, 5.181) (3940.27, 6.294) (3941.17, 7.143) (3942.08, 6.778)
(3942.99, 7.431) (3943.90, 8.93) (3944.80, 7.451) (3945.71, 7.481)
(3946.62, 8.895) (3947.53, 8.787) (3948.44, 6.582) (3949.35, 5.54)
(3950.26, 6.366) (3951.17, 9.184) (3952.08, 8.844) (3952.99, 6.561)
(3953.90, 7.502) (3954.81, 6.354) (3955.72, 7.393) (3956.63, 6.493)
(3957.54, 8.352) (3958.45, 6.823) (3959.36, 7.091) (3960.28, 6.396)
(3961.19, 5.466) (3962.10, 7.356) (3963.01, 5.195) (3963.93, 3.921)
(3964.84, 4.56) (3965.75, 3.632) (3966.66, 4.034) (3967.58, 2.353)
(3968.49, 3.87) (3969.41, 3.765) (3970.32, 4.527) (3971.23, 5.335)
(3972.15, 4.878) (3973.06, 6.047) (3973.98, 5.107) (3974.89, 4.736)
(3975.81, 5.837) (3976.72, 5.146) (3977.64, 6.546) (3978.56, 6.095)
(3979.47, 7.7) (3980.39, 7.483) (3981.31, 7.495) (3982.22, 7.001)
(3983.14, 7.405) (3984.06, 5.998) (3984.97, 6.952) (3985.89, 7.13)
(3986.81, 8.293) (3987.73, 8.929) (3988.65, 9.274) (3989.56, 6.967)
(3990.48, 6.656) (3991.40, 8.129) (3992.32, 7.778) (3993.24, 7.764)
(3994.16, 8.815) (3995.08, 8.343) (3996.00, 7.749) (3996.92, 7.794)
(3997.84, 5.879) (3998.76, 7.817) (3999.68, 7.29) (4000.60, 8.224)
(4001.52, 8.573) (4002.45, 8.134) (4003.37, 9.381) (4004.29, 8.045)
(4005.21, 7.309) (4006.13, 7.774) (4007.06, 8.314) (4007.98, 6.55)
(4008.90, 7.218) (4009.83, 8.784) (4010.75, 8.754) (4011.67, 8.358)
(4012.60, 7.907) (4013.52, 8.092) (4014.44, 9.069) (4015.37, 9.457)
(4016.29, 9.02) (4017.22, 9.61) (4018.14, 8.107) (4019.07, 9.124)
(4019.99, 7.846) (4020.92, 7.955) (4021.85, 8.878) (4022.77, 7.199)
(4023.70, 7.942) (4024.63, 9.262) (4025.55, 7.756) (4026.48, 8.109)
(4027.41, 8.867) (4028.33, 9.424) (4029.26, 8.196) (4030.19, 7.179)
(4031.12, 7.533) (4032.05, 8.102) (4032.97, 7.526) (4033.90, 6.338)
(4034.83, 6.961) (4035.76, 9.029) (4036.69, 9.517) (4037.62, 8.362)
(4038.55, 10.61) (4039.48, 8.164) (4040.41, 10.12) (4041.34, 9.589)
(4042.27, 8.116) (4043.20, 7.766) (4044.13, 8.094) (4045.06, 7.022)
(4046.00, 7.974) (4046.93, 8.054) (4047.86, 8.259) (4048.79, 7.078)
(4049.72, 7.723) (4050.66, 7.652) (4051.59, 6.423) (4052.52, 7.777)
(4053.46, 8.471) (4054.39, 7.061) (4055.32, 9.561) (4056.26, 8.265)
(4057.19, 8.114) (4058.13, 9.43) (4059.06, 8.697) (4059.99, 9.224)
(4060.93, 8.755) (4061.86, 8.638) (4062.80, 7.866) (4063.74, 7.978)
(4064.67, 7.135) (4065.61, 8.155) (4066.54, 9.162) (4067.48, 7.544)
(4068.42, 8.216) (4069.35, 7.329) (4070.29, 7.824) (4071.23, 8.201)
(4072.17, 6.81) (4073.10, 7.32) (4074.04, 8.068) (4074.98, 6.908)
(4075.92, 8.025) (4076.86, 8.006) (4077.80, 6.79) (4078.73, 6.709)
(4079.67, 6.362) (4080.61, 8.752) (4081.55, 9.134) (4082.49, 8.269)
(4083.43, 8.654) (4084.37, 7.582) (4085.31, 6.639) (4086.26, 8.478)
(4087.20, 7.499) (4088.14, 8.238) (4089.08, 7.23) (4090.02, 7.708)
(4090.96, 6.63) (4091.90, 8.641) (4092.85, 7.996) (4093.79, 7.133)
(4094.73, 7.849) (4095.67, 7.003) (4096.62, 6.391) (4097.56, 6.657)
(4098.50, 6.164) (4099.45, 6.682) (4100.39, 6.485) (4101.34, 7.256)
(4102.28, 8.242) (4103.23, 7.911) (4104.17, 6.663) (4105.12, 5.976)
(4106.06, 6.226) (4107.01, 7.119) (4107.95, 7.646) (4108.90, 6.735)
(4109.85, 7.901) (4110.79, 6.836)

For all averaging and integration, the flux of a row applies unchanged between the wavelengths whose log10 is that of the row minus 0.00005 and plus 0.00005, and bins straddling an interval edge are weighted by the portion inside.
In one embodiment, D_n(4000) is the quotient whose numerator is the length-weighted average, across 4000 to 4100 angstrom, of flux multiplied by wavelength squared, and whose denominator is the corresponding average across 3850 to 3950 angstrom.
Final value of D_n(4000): 1.3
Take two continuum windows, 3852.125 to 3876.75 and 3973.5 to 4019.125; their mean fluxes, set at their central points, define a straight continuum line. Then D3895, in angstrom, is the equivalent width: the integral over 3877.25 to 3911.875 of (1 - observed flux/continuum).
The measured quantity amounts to 5.4 angstrom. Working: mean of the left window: 7.14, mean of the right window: 7.67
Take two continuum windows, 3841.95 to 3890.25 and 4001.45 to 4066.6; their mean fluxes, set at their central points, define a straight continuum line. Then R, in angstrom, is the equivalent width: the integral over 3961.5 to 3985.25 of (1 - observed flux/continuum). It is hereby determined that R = 6.7 angstrom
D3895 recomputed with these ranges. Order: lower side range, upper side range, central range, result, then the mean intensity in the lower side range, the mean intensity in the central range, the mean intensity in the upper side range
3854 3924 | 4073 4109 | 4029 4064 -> -4.7 angstrom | 6.64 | 8.19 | 7.38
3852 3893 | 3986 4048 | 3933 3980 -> 8.1 angstrom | 6.35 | 6.13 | 8.19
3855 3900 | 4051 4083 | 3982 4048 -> -5.0 angstrom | 6.4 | 8.11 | 7.97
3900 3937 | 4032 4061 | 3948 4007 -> 5.7 angstrom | 6.74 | 6.73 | 8.24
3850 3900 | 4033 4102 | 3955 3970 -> 3.5 angstrom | 6.39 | 5.43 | 7.86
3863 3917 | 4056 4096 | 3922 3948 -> 1.4 angstrom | 6.61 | 6.55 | 7.88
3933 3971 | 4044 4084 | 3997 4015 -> -2.4 angstrom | 6.22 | 7.98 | 7.94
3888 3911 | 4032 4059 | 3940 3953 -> -0.8 angstrom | 6.59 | 7.53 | 8.19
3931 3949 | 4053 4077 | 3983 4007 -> -2.3 angstrom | 6.34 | 7.8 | 8.11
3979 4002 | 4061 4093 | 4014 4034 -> -1.6 angstrom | 7.66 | 8.33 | 7.79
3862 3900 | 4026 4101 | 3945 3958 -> -1.0 angstrom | 6.3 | 7.45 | 7.9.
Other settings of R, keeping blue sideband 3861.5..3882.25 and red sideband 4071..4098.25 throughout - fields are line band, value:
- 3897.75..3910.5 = -0.66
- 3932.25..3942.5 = 1.98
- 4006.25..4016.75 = -1.43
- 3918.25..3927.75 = 0.35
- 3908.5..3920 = -1.02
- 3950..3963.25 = 0.09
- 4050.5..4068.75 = -1.81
